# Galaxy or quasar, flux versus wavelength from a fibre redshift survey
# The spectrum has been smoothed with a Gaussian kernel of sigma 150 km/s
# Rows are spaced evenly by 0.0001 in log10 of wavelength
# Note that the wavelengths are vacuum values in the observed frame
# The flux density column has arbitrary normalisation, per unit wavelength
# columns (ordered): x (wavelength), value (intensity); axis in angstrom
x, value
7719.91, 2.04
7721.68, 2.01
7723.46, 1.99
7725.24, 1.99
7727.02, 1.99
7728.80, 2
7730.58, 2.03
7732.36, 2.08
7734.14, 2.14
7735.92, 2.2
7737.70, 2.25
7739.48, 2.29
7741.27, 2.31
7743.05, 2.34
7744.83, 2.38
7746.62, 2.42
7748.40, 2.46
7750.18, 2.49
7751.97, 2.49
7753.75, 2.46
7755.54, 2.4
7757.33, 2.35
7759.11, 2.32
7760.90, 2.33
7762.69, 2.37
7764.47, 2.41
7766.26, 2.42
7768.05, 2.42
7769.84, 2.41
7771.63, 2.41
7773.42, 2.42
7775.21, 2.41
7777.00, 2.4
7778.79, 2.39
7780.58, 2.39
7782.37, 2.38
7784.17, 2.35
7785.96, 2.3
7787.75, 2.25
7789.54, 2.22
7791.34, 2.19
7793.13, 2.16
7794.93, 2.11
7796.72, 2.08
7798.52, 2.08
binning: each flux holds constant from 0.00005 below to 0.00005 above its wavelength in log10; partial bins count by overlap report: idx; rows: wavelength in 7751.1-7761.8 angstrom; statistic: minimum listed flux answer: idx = 2.32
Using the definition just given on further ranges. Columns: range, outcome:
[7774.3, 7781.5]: 2.39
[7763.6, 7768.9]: 2.41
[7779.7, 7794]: 2.16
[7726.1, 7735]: 1.99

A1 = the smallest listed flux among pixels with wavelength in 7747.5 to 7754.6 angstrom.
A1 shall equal 2.46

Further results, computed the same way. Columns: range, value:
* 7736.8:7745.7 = 2.25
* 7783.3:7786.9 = 2.3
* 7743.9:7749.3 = 2.38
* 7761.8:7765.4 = 2.37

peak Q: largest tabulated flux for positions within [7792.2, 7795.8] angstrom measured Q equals 2.16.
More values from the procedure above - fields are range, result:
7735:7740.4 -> 2.29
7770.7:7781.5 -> 2.42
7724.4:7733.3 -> 2.08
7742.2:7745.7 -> 2.38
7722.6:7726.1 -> 1.99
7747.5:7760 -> 2.49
